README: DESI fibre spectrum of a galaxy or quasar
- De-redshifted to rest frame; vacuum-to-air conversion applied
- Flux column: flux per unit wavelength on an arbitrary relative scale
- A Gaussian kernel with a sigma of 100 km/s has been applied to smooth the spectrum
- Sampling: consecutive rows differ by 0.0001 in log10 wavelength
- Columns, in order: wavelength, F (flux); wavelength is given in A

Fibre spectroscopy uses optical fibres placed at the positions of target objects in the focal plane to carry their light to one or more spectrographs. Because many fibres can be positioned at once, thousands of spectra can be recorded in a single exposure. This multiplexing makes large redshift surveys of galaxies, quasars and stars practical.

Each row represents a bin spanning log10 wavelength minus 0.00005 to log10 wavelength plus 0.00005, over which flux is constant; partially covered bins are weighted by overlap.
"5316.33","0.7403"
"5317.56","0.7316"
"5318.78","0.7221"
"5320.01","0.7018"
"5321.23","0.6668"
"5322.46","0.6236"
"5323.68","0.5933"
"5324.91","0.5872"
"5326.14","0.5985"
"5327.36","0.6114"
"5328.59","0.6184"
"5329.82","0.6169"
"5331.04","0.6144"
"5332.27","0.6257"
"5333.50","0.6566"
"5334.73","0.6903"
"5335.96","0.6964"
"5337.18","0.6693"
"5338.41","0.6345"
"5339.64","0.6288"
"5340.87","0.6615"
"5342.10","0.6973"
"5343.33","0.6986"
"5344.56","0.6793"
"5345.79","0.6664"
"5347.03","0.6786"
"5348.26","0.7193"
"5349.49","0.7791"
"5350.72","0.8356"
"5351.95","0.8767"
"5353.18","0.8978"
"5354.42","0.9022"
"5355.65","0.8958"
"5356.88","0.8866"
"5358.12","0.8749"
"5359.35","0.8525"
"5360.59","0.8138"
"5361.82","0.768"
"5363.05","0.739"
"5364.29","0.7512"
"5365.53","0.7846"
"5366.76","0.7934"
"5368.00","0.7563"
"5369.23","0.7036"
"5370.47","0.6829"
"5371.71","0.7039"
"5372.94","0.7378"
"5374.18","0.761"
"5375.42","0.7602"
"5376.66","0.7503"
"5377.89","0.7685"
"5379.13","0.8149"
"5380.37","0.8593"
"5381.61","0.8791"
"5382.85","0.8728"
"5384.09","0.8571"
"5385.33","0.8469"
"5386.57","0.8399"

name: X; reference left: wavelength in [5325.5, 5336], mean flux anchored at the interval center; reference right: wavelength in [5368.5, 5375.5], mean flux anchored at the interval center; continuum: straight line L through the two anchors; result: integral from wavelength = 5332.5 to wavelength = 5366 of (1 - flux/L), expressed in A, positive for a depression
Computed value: -4.0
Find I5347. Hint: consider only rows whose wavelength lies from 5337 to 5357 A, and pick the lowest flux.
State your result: 0.6288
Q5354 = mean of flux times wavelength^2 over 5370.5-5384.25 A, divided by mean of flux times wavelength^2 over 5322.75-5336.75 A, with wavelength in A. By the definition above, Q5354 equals 1.28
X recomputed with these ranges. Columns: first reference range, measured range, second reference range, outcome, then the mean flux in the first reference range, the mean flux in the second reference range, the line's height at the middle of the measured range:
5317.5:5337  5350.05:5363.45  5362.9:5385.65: -2.2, 0.646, 0.78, 0.73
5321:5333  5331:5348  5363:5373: -0.4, 0.614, 0.739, 0.652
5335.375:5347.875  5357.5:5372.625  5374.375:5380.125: -0.6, 0.672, 0.778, 0.742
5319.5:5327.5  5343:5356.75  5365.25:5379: -1.9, 0.626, 0.748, 0.692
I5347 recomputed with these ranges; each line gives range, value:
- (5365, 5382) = 0.6829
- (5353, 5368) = 0.739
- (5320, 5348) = 0.5872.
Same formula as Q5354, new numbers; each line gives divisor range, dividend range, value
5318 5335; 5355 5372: 1.25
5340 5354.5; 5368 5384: 1.05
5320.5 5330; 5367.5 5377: 1.21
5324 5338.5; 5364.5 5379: 1.20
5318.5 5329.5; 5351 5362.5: 1.38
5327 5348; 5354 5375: 1.21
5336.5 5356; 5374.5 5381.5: 1.08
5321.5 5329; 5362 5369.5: 1.27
